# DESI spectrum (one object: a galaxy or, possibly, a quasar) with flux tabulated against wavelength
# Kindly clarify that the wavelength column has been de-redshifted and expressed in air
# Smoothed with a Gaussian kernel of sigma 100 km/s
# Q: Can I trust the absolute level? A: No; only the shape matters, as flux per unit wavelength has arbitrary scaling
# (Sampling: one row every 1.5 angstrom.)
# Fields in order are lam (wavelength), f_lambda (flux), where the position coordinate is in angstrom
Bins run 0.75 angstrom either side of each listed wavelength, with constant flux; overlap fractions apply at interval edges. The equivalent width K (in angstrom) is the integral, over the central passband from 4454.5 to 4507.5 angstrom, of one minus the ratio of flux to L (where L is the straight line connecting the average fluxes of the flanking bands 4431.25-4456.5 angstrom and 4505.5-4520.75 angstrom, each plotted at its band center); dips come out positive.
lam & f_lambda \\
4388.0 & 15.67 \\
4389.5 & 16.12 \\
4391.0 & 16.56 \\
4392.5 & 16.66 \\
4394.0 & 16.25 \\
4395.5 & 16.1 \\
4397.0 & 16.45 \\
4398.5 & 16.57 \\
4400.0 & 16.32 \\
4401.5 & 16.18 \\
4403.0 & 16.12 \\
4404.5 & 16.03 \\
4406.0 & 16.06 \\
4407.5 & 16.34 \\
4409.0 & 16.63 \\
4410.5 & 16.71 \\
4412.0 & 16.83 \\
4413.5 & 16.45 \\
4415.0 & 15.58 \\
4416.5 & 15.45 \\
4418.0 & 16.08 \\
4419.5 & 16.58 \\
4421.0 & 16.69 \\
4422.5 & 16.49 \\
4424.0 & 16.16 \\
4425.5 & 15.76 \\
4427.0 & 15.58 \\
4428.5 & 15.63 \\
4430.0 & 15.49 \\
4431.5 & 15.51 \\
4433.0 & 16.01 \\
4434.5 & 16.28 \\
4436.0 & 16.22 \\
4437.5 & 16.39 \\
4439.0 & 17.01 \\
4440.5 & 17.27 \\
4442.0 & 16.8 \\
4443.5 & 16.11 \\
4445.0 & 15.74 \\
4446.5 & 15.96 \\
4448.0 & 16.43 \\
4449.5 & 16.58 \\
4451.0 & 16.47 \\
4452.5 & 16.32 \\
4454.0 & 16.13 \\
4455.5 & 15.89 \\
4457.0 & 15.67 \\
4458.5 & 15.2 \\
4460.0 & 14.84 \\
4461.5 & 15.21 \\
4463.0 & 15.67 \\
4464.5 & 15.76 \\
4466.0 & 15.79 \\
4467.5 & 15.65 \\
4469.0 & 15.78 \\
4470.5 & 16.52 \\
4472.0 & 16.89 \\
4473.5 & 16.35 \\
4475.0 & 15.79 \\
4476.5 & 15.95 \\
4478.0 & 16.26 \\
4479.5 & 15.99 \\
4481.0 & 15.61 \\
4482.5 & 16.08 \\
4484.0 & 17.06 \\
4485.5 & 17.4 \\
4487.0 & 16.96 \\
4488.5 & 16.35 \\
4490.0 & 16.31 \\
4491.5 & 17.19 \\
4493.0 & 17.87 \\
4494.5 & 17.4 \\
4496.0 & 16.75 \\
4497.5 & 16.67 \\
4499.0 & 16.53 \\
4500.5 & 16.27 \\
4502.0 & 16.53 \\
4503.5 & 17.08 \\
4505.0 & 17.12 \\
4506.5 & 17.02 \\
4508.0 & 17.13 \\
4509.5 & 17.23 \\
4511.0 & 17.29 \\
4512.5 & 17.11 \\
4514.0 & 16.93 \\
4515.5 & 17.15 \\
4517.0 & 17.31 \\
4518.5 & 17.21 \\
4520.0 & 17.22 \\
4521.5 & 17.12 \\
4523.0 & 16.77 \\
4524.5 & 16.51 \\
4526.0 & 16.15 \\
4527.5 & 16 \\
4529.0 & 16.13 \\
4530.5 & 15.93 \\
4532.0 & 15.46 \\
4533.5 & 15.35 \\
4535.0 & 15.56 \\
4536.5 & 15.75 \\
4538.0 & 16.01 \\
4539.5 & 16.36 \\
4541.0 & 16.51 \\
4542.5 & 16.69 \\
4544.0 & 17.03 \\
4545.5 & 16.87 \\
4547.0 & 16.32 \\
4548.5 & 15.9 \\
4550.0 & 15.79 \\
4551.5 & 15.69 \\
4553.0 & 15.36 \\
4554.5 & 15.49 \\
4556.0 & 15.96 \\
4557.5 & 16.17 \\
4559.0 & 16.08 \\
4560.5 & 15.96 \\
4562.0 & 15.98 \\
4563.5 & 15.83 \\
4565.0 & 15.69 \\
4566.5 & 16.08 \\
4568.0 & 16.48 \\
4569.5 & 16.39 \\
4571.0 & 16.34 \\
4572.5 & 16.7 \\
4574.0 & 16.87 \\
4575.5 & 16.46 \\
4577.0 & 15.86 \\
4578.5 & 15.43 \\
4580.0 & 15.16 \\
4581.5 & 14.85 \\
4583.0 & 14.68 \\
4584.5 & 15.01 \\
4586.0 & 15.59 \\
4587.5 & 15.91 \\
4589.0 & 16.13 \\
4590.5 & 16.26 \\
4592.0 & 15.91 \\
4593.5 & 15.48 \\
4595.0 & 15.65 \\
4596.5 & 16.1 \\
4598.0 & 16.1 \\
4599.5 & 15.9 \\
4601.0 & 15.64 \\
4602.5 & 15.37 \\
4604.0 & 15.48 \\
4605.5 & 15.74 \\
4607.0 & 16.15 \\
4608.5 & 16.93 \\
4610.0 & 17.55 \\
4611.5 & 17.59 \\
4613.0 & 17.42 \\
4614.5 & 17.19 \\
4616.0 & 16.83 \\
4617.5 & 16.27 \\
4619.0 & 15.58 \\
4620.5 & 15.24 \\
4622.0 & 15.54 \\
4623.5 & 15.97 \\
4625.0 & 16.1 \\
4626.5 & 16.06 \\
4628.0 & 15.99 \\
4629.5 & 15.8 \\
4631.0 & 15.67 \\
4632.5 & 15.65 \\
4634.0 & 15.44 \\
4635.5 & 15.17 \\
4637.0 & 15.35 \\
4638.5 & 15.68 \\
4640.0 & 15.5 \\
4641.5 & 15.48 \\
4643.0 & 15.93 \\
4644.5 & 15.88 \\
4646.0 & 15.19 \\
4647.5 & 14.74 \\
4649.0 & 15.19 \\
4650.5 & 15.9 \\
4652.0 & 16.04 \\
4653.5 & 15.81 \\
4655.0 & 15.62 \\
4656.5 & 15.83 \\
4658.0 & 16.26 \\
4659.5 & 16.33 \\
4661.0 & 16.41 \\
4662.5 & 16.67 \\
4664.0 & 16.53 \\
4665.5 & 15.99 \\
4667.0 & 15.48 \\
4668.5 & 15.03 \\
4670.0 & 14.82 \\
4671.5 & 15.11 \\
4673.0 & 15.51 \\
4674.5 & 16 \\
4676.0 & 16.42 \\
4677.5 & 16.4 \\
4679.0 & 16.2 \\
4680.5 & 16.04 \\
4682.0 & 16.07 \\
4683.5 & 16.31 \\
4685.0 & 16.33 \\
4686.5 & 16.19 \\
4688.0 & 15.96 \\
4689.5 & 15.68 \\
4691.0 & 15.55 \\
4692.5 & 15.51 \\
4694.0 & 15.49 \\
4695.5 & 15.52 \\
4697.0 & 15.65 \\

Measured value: 1.4 angstrom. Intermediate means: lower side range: 16.3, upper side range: 17.2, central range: 16.3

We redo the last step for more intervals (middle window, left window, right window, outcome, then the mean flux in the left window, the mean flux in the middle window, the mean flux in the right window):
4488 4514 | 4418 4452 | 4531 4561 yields -1.3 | 16.2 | 16.9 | 16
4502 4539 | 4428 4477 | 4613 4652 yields -1.5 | 16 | 16.6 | 15.8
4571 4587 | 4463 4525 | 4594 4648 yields 0.5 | 16.7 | 15.7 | 15.9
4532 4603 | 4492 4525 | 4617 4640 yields 1.9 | 17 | 15.9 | 15.7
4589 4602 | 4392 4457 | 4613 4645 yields 0.0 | 16.2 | 15.9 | 15.9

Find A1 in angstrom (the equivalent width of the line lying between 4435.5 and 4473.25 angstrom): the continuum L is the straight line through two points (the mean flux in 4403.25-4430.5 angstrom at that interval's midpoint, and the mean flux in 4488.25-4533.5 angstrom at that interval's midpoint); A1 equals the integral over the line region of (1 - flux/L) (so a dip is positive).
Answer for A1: 0.7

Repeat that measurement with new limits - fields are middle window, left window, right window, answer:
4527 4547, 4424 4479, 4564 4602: -0.27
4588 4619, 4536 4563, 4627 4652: -0.96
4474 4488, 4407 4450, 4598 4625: -0.09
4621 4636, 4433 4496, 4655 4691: 0.27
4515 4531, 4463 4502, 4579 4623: -0.40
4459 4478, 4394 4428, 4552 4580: 0.35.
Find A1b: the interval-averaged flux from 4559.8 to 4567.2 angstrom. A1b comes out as 15.9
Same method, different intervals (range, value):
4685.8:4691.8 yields 15.8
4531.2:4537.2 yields 15.5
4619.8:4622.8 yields 15.4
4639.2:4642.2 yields 15.5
